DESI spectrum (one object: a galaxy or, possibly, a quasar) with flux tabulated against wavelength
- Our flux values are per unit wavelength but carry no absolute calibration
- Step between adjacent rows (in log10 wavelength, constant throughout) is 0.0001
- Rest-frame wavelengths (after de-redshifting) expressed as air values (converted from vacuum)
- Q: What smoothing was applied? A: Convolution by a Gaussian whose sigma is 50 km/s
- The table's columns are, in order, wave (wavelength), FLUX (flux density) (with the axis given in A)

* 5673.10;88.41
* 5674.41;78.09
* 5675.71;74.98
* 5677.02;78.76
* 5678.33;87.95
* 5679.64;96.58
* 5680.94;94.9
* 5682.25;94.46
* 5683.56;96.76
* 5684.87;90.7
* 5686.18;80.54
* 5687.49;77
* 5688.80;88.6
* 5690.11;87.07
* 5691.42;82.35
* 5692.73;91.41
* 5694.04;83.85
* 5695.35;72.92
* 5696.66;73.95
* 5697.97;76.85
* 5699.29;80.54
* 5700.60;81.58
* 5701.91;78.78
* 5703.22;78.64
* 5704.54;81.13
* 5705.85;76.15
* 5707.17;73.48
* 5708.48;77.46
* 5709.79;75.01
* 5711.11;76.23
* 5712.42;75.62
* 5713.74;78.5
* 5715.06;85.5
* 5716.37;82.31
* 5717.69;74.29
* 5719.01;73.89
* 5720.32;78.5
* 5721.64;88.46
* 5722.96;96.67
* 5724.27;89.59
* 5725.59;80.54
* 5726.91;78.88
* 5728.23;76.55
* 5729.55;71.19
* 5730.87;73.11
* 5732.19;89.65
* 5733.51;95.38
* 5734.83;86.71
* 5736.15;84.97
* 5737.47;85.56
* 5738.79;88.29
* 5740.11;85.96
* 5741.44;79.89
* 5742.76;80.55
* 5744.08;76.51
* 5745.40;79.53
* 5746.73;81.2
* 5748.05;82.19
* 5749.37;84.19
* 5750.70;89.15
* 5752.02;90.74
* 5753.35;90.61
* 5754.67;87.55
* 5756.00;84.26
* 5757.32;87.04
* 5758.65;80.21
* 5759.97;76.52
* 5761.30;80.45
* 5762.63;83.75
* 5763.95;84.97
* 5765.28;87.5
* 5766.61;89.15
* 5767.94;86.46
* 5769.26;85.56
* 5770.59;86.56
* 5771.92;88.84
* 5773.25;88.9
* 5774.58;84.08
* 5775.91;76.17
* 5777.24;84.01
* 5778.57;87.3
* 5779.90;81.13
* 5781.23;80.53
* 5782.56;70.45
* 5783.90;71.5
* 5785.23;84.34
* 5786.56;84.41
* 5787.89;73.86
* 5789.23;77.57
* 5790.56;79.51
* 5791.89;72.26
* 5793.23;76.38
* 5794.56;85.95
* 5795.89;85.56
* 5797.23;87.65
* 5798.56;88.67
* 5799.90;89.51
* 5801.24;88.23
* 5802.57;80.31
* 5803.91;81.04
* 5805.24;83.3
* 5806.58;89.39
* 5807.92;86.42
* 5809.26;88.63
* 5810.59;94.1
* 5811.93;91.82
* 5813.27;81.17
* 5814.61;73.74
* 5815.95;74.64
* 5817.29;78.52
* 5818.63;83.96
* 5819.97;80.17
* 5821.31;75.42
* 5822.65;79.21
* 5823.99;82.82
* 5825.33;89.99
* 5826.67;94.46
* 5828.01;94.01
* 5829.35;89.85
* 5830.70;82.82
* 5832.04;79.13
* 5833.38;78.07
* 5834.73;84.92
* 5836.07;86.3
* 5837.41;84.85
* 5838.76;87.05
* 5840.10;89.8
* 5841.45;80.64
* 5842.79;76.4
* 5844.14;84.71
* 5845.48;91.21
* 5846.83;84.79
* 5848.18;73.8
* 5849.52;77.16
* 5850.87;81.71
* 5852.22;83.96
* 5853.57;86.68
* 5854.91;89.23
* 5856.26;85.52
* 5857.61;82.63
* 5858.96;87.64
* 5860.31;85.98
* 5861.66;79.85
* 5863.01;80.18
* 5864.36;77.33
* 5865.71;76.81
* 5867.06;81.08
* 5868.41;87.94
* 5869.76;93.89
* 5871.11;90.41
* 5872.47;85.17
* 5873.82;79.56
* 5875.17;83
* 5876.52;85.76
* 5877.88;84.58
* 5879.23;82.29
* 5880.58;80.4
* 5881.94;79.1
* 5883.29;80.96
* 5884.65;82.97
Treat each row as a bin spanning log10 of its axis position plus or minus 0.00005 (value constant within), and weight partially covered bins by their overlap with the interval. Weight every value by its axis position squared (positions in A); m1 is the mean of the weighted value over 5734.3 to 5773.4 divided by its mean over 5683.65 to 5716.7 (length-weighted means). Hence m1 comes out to 1.07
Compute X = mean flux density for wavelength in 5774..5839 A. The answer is 82.9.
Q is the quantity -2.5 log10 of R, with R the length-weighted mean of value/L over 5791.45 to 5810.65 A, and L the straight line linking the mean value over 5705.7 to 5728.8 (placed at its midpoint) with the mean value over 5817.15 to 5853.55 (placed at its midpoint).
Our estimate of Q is -0.03 mag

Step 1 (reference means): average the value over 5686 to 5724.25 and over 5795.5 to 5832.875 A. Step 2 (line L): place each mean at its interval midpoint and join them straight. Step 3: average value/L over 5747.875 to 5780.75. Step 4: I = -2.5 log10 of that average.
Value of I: -0.030 mag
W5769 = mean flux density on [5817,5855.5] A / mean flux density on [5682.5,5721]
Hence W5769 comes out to 1.04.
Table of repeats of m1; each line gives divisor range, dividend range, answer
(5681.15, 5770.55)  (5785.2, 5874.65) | 1.05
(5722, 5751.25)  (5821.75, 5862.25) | 1.05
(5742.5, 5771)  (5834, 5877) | 1.03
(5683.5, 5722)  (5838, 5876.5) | 1.10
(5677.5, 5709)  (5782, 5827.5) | 1.03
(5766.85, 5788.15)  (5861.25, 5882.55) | 1.04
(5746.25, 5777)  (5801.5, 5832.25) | 1.01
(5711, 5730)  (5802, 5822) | 1.06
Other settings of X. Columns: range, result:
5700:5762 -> 81.9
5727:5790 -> 83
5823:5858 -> 84.7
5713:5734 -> 81.9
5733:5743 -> 86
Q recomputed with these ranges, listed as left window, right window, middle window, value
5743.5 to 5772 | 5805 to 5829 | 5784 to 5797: 0.06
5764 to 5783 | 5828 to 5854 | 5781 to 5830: 0.01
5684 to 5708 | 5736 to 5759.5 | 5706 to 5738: 0.02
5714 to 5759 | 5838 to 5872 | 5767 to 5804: 0.02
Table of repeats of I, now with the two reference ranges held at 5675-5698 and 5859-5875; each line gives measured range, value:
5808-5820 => 0.01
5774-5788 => 0.06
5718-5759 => 0.01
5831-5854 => 0.01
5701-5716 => 0.09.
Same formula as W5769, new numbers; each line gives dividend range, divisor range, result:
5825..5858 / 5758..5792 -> 1.03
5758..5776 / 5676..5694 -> 0.96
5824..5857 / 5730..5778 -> 1.00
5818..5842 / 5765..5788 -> 1.02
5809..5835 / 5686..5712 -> 1.05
